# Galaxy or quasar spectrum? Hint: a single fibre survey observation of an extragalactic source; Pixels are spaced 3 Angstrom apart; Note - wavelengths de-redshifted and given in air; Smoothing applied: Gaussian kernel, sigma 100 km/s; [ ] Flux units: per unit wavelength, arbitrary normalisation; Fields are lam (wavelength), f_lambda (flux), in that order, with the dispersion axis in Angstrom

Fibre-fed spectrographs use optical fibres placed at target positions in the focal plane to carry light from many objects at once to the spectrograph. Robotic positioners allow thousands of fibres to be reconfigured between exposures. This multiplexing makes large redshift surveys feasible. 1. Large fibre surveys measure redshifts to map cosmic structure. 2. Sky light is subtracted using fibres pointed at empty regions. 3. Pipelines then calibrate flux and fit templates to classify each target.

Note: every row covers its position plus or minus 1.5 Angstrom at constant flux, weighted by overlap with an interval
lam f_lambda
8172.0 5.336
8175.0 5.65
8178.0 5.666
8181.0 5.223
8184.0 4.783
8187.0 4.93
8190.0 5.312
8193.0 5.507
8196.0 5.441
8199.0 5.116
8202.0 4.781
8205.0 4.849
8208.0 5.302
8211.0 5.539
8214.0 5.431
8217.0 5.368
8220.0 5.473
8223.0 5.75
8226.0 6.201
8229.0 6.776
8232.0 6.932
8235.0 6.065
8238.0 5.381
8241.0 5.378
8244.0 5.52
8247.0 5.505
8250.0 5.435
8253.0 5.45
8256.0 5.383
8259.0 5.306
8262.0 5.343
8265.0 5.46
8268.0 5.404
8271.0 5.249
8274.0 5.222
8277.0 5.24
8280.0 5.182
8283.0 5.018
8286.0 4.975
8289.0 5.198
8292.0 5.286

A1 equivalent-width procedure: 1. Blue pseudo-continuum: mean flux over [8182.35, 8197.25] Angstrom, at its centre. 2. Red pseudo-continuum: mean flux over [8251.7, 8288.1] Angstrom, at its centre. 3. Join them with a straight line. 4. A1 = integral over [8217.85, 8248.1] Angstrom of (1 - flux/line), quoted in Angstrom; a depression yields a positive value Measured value -3.8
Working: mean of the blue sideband 5.19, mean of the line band 5.89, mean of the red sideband 5.27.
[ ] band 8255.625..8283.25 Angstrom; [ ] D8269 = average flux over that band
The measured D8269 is 5.29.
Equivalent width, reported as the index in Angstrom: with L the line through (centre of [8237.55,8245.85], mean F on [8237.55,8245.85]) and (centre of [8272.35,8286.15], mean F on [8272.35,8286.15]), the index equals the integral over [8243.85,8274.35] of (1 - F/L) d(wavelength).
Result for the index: -0.5 Angstrom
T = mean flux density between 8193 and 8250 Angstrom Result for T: 5.59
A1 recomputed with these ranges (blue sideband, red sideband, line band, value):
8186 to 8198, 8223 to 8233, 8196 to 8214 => 1.76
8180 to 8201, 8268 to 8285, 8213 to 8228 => -1.46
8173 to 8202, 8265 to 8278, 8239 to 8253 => -0.44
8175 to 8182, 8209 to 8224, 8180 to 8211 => 2.02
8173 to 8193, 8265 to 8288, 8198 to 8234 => -2.65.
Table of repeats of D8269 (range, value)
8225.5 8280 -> 5.6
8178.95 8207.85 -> 5.12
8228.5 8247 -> 5.93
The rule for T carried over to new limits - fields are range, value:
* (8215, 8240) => 5.97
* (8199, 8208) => 4.95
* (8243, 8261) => 5.43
